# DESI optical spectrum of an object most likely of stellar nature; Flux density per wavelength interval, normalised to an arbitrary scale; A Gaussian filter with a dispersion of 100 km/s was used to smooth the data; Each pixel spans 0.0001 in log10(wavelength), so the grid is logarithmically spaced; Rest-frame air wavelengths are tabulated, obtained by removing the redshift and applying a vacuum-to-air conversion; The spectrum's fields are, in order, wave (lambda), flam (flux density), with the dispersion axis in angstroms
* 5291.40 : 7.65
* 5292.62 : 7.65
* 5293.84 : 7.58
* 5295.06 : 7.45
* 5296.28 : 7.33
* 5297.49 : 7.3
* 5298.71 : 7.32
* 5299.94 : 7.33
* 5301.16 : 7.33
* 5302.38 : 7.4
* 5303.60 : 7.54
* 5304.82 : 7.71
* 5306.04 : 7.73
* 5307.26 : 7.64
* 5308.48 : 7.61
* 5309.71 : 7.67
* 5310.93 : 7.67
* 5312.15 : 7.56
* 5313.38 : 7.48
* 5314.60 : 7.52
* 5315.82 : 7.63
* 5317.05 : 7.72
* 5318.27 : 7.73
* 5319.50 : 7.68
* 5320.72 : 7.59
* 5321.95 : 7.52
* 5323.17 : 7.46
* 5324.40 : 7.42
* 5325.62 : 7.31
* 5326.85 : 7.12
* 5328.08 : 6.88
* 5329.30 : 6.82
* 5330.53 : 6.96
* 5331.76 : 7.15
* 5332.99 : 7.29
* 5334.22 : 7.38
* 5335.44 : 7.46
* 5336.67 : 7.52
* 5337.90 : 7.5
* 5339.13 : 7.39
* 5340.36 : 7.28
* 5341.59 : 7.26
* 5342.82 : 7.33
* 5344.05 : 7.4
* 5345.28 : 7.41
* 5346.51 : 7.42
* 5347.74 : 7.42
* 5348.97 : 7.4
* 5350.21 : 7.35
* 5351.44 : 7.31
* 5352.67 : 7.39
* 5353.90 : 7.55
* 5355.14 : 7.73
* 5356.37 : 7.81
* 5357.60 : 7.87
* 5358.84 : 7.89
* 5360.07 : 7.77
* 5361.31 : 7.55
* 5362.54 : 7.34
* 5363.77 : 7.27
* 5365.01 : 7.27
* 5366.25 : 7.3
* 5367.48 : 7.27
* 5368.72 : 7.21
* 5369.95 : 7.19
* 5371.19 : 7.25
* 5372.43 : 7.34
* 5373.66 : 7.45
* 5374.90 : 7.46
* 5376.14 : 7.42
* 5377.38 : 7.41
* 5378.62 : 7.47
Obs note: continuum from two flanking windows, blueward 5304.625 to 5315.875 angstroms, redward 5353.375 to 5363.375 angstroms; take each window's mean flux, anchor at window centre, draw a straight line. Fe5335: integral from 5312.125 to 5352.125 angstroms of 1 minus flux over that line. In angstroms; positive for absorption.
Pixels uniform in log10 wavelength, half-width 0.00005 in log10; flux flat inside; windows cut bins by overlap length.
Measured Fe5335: 1.4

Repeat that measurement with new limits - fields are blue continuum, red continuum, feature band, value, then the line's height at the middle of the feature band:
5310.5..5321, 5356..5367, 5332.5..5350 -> 0.4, 7.58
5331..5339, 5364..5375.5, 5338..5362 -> -0.5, 7.34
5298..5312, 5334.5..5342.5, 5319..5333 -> 0.4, 7.45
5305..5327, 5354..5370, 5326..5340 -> 0.6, 7.55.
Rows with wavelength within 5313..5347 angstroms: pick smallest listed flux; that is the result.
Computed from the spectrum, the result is 6.82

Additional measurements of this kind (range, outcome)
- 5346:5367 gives 7.27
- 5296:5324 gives 7.3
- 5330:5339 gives 6.96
